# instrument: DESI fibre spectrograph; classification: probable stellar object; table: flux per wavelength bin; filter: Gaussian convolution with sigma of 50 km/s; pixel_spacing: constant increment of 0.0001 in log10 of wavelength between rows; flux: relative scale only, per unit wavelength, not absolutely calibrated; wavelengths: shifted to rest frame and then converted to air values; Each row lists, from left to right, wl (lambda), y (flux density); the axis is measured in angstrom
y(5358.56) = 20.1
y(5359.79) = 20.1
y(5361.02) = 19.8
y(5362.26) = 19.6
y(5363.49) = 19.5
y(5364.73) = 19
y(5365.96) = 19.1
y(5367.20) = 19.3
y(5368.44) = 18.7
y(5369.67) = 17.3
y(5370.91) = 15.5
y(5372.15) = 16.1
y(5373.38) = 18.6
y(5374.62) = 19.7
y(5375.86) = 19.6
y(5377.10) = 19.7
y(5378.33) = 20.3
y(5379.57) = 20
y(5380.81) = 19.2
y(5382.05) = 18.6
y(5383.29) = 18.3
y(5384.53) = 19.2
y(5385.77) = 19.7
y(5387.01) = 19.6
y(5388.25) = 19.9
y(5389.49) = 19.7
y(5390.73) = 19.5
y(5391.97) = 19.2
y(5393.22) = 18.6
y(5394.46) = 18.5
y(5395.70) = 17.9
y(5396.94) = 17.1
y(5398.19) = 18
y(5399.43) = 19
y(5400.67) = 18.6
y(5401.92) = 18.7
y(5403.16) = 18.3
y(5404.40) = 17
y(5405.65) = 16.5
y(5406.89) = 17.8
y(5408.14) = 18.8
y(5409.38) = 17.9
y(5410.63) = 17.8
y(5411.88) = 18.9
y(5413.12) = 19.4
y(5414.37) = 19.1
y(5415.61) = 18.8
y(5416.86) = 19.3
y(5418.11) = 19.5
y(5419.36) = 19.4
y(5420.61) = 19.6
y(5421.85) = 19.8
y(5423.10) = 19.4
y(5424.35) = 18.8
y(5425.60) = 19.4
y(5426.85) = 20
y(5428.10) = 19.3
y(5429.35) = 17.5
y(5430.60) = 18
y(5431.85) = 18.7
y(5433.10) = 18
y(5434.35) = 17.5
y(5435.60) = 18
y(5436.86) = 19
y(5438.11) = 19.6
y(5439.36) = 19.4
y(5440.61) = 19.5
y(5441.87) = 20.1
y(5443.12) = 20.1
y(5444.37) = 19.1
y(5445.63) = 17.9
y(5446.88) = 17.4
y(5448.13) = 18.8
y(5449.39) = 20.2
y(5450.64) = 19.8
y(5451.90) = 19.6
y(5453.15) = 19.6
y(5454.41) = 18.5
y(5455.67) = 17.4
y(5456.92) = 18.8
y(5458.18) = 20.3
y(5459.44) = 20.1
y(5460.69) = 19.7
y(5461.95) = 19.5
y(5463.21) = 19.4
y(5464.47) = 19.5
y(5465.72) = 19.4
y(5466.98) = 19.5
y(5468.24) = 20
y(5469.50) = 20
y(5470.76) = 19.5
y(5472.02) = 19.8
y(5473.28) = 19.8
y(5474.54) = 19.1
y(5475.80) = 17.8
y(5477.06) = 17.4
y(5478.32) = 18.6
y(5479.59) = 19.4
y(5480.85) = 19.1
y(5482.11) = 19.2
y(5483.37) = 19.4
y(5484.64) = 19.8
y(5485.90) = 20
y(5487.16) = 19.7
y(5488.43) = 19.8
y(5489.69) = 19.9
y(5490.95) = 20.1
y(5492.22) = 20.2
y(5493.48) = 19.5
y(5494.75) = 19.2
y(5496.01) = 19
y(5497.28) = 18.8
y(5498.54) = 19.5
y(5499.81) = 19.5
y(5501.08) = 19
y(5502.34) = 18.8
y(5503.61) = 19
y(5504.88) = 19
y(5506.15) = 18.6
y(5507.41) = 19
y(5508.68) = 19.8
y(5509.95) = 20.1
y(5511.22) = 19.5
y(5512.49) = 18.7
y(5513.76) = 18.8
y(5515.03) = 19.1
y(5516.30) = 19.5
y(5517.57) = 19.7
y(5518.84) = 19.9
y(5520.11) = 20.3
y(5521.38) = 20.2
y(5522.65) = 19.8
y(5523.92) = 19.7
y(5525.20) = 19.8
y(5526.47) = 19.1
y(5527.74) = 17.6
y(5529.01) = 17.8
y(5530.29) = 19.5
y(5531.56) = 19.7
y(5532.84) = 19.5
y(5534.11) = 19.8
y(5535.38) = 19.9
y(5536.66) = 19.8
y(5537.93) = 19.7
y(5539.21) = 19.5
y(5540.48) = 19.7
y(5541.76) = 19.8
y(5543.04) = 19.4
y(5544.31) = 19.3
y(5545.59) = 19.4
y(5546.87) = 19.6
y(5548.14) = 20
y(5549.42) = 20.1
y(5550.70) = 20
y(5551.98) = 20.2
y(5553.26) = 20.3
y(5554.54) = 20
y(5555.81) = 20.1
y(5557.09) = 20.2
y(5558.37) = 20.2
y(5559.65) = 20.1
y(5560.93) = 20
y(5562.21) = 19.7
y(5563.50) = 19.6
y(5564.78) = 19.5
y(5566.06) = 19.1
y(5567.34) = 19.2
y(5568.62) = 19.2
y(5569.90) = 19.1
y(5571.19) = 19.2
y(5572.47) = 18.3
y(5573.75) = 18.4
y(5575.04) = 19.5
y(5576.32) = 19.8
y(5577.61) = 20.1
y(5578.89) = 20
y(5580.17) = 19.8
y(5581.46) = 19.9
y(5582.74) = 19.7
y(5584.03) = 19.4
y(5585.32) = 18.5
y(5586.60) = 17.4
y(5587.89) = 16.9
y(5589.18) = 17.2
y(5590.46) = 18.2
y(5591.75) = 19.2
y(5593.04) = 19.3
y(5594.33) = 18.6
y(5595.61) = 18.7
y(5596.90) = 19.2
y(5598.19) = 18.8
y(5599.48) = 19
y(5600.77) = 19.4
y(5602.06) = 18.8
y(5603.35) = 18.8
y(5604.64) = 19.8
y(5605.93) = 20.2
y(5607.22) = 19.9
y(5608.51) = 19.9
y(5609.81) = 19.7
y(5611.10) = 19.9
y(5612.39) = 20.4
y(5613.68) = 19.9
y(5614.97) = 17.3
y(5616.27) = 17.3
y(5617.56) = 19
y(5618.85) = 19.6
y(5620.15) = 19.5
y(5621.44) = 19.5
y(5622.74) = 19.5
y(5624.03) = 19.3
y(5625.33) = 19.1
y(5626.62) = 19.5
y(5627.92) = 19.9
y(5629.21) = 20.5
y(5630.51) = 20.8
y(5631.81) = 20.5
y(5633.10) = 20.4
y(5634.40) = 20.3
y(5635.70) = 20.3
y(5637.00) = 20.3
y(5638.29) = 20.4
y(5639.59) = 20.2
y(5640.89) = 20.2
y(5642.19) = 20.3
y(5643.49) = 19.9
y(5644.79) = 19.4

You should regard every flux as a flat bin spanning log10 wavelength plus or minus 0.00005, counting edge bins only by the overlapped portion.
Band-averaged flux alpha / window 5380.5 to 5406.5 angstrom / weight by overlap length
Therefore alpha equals 18.6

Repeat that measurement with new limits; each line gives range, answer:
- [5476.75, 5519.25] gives 19.3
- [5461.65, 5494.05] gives 19.4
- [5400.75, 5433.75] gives 18.7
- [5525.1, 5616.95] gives 19.3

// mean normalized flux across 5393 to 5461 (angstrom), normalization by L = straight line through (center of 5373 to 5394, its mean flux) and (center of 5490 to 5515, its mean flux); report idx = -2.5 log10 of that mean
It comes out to 0.03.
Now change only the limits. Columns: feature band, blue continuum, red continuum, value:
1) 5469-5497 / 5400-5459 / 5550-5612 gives -0.02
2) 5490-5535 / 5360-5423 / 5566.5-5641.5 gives -0.01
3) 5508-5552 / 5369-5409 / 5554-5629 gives -0.03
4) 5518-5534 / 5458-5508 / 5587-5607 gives -0.02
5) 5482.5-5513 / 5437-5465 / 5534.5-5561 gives 0.01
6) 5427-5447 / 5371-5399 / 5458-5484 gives 0.02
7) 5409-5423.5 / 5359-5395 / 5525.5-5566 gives 0.01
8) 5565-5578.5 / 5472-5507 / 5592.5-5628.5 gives 0.00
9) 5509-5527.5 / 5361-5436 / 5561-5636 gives -0.03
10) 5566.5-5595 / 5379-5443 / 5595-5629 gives 0.02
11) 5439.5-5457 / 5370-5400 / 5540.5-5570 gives 0.00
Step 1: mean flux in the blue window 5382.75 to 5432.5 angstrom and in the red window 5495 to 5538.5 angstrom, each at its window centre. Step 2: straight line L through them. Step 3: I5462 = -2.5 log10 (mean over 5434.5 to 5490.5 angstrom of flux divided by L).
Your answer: -0.012 mag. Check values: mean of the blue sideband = 18.8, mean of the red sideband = 19.3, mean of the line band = 19.3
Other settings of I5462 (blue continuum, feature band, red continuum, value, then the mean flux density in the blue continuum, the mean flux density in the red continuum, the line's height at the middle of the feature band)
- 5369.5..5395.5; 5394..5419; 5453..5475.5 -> 0.041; 18.9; 19.4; 19.1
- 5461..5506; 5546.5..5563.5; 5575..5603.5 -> -0.052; 19.3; 19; 19.1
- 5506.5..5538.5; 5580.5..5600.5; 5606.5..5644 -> 0.055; 19.4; 19.8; 19.7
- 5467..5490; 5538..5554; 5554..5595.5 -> -0.028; 19.3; 19.2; 19.3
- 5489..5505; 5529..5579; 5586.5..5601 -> -0.043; 19.4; 18.5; 18.9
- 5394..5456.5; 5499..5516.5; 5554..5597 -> -0.009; 18.7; 19.2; 19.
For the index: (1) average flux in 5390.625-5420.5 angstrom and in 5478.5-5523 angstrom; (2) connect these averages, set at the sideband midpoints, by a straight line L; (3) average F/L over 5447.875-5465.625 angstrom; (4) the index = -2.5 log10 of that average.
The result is -0.02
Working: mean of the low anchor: 18.5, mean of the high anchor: 19.4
